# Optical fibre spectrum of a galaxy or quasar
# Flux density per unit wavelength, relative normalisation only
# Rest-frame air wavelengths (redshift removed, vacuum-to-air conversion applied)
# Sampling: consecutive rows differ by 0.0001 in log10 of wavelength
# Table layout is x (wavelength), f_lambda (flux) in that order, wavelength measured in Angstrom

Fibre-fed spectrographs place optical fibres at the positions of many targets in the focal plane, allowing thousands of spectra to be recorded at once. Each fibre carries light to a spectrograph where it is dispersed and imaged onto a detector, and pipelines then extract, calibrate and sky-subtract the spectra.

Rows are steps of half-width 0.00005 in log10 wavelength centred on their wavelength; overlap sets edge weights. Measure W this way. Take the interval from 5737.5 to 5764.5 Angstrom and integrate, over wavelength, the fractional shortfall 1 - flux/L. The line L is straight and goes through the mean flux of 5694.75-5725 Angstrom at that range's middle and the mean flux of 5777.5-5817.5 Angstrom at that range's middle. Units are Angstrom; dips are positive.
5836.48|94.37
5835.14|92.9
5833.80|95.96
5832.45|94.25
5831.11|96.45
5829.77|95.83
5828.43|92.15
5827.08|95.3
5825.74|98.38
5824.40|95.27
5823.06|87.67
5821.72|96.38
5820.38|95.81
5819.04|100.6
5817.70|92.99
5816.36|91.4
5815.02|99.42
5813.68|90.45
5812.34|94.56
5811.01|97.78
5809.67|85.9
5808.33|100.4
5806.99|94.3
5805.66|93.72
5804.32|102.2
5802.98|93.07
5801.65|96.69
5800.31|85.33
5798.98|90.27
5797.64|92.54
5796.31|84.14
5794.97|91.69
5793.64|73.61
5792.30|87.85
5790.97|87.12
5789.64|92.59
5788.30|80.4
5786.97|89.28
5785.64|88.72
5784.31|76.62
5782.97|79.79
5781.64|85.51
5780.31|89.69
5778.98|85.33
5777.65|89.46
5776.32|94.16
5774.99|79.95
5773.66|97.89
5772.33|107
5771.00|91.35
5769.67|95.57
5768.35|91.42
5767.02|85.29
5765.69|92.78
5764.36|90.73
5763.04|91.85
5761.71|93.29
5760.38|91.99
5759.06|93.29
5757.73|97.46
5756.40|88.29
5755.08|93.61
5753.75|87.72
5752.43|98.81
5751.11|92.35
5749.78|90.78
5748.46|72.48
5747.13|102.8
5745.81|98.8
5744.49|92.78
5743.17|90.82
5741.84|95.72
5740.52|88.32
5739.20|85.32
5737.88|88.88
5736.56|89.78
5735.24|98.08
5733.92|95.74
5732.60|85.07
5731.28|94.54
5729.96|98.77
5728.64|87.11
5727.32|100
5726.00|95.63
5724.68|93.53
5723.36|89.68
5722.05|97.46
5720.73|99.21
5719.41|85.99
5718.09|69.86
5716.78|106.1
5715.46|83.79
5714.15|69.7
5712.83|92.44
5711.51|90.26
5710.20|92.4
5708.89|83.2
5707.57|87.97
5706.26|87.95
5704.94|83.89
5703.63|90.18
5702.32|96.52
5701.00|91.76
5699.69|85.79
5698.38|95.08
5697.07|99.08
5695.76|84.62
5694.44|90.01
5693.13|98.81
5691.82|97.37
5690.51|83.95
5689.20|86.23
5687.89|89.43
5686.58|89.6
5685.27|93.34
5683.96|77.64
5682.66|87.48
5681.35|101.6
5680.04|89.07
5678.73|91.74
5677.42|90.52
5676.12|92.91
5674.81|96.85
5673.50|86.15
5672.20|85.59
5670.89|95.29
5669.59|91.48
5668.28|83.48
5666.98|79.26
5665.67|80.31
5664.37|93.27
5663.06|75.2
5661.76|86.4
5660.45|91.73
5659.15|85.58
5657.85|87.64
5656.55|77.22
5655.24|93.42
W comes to -0.7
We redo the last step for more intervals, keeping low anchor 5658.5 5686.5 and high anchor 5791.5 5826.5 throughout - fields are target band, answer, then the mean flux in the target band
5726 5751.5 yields -0.4 Angstrom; 92.1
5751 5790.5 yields 0.5 Angstrom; 90.4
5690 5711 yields -0.3 Angstrom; 90.6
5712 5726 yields 0.1 Angstrom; 89.1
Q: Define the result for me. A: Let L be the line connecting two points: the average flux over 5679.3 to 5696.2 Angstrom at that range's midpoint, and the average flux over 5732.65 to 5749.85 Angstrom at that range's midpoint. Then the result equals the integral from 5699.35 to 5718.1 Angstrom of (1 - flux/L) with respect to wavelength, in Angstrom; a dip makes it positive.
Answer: 0.5 Angstrom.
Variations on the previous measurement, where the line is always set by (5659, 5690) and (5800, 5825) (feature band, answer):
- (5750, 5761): -0.10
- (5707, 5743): 0.03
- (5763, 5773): -0.08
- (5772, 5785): 0.69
